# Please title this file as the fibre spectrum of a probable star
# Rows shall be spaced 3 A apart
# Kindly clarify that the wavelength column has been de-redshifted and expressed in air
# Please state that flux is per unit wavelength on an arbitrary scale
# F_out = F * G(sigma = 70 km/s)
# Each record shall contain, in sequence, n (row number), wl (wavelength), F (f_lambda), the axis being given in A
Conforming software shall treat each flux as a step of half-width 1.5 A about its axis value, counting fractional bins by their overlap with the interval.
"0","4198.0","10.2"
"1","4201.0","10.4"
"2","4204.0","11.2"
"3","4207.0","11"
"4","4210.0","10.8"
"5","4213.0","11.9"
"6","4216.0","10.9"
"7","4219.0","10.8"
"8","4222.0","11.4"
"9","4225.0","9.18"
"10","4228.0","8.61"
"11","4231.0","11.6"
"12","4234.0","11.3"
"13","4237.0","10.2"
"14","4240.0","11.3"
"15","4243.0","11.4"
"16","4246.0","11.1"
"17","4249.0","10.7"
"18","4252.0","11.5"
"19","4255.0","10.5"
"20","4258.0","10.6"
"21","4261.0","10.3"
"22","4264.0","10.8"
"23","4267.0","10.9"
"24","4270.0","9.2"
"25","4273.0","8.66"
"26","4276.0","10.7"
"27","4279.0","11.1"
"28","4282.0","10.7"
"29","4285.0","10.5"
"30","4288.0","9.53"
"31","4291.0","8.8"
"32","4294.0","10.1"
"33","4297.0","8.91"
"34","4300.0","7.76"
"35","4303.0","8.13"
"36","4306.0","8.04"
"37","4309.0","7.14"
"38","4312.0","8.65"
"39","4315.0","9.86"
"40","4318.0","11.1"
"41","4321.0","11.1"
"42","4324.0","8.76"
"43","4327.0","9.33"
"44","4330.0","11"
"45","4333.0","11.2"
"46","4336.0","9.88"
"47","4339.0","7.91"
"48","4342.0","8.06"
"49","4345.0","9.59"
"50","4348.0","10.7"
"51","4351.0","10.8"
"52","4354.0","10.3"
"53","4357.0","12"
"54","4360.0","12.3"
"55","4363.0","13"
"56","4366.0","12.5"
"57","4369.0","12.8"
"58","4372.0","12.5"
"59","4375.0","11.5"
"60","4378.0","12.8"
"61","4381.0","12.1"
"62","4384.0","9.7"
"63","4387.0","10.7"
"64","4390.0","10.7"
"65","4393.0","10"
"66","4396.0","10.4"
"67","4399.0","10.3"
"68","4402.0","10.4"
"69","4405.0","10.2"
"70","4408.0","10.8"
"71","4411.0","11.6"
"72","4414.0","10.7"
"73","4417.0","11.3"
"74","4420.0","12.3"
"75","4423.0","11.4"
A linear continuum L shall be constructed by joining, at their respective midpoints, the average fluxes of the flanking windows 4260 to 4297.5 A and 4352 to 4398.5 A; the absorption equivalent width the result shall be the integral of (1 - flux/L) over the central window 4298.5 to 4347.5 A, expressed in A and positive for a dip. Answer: 6.74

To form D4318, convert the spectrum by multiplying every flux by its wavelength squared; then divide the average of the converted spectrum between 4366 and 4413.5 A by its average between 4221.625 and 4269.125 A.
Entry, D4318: 1.11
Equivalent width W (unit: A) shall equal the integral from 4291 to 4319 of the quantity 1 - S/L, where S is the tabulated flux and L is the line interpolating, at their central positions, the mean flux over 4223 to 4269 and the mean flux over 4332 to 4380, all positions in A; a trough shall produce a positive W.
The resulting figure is 5.4 A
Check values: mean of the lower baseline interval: 10.7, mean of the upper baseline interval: 11.1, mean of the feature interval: 8.81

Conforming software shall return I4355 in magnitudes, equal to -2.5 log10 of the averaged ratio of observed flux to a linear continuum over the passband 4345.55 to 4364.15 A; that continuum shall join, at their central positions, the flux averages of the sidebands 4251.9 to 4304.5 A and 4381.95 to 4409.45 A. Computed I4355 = -0.12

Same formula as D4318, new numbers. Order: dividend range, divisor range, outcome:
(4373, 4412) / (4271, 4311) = 1.24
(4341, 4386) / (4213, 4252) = 1.12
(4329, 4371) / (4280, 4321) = 1.20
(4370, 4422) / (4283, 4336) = 1.22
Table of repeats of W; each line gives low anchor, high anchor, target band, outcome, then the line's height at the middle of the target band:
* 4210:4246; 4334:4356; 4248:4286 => -0.2 A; 10.4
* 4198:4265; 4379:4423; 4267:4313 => 6.6 A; 10.8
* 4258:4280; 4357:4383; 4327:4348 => 3.6 A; 11.7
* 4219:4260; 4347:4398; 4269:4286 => 1.2 A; 10.9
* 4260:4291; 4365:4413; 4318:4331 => 0.6 A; 10.6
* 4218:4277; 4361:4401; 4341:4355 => 1.6 A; 11.2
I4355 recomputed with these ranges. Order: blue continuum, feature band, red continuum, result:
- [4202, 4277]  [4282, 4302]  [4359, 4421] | 0.167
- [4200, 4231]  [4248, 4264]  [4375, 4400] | -0.001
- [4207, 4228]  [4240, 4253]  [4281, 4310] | -0.116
